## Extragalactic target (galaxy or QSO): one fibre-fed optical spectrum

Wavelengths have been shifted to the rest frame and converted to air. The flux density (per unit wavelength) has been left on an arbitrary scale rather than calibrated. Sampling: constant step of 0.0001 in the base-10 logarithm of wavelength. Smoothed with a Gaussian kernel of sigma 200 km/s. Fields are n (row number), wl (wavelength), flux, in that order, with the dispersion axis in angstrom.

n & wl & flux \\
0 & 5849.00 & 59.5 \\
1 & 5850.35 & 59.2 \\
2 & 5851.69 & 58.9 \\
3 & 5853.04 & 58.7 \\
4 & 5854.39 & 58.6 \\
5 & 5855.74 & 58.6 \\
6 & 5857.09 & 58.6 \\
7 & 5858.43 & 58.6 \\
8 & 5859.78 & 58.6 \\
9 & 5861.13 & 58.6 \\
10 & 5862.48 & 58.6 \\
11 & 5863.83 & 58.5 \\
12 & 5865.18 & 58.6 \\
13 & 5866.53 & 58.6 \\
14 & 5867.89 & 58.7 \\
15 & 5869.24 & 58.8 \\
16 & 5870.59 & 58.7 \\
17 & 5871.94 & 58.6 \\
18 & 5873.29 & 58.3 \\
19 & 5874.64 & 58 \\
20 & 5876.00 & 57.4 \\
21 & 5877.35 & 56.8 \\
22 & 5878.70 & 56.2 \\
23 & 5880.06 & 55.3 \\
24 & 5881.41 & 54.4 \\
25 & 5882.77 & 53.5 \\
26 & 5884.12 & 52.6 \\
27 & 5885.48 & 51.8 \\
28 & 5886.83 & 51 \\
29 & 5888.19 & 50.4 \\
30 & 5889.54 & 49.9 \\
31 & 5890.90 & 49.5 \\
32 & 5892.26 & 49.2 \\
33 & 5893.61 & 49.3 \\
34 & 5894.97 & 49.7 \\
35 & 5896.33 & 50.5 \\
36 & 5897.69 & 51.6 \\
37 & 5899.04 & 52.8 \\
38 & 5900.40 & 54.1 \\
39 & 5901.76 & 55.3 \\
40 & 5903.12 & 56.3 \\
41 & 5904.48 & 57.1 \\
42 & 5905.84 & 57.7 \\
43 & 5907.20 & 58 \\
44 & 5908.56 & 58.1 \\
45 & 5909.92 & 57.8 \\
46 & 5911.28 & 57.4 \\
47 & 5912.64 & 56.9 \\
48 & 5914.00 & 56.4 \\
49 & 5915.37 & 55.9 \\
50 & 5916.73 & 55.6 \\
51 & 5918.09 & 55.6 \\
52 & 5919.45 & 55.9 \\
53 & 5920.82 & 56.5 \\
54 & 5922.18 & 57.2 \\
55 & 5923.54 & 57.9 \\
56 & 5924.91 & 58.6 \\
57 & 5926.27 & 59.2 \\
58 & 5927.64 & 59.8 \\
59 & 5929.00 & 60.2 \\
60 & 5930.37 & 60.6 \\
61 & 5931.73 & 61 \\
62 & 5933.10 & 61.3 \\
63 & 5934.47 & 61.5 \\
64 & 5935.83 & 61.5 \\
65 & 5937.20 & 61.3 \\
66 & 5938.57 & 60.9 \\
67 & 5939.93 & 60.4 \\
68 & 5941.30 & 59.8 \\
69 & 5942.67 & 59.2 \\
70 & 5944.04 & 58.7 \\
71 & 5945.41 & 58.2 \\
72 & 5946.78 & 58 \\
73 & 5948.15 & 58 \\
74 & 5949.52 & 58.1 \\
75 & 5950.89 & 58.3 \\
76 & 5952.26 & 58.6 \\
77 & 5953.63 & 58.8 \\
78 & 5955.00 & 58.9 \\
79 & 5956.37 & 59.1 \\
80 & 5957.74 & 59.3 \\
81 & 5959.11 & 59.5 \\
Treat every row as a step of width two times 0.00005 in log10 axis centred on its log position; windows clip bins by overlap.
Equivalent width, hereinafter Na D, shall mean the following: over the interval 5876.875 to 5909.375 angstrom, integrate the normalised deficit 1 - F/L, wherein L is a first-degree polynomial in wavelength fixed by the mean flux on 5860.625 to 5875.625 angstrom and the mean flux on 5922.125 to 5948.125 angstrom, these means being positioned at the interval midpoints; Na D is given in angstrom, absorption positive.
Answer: 3.08 angstrom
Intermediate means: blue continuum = 58.5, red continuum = 59.8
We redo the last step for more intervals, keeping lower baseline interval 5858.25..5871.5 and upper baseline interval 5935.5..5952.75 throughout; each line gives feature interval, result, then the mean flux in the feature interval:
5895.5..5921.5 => 1.4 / 55.7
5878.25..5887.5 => 0.8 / 53.5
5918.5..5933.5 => 0.1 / 58.8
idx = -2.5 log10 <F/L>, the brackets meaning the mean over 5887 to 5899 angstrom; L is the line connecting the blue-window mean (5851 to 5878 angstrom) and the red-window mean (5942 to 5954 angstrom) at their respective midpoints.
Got 0.16 mag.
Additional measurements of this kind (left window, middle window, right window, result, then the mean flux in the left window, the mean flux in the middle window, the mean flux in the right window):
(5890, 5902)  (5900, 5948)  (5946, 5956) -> -0.07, 51.2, 58.3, 58.4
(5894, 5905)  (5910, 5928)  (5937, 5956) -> -0.03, 53.2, 57.1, 59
